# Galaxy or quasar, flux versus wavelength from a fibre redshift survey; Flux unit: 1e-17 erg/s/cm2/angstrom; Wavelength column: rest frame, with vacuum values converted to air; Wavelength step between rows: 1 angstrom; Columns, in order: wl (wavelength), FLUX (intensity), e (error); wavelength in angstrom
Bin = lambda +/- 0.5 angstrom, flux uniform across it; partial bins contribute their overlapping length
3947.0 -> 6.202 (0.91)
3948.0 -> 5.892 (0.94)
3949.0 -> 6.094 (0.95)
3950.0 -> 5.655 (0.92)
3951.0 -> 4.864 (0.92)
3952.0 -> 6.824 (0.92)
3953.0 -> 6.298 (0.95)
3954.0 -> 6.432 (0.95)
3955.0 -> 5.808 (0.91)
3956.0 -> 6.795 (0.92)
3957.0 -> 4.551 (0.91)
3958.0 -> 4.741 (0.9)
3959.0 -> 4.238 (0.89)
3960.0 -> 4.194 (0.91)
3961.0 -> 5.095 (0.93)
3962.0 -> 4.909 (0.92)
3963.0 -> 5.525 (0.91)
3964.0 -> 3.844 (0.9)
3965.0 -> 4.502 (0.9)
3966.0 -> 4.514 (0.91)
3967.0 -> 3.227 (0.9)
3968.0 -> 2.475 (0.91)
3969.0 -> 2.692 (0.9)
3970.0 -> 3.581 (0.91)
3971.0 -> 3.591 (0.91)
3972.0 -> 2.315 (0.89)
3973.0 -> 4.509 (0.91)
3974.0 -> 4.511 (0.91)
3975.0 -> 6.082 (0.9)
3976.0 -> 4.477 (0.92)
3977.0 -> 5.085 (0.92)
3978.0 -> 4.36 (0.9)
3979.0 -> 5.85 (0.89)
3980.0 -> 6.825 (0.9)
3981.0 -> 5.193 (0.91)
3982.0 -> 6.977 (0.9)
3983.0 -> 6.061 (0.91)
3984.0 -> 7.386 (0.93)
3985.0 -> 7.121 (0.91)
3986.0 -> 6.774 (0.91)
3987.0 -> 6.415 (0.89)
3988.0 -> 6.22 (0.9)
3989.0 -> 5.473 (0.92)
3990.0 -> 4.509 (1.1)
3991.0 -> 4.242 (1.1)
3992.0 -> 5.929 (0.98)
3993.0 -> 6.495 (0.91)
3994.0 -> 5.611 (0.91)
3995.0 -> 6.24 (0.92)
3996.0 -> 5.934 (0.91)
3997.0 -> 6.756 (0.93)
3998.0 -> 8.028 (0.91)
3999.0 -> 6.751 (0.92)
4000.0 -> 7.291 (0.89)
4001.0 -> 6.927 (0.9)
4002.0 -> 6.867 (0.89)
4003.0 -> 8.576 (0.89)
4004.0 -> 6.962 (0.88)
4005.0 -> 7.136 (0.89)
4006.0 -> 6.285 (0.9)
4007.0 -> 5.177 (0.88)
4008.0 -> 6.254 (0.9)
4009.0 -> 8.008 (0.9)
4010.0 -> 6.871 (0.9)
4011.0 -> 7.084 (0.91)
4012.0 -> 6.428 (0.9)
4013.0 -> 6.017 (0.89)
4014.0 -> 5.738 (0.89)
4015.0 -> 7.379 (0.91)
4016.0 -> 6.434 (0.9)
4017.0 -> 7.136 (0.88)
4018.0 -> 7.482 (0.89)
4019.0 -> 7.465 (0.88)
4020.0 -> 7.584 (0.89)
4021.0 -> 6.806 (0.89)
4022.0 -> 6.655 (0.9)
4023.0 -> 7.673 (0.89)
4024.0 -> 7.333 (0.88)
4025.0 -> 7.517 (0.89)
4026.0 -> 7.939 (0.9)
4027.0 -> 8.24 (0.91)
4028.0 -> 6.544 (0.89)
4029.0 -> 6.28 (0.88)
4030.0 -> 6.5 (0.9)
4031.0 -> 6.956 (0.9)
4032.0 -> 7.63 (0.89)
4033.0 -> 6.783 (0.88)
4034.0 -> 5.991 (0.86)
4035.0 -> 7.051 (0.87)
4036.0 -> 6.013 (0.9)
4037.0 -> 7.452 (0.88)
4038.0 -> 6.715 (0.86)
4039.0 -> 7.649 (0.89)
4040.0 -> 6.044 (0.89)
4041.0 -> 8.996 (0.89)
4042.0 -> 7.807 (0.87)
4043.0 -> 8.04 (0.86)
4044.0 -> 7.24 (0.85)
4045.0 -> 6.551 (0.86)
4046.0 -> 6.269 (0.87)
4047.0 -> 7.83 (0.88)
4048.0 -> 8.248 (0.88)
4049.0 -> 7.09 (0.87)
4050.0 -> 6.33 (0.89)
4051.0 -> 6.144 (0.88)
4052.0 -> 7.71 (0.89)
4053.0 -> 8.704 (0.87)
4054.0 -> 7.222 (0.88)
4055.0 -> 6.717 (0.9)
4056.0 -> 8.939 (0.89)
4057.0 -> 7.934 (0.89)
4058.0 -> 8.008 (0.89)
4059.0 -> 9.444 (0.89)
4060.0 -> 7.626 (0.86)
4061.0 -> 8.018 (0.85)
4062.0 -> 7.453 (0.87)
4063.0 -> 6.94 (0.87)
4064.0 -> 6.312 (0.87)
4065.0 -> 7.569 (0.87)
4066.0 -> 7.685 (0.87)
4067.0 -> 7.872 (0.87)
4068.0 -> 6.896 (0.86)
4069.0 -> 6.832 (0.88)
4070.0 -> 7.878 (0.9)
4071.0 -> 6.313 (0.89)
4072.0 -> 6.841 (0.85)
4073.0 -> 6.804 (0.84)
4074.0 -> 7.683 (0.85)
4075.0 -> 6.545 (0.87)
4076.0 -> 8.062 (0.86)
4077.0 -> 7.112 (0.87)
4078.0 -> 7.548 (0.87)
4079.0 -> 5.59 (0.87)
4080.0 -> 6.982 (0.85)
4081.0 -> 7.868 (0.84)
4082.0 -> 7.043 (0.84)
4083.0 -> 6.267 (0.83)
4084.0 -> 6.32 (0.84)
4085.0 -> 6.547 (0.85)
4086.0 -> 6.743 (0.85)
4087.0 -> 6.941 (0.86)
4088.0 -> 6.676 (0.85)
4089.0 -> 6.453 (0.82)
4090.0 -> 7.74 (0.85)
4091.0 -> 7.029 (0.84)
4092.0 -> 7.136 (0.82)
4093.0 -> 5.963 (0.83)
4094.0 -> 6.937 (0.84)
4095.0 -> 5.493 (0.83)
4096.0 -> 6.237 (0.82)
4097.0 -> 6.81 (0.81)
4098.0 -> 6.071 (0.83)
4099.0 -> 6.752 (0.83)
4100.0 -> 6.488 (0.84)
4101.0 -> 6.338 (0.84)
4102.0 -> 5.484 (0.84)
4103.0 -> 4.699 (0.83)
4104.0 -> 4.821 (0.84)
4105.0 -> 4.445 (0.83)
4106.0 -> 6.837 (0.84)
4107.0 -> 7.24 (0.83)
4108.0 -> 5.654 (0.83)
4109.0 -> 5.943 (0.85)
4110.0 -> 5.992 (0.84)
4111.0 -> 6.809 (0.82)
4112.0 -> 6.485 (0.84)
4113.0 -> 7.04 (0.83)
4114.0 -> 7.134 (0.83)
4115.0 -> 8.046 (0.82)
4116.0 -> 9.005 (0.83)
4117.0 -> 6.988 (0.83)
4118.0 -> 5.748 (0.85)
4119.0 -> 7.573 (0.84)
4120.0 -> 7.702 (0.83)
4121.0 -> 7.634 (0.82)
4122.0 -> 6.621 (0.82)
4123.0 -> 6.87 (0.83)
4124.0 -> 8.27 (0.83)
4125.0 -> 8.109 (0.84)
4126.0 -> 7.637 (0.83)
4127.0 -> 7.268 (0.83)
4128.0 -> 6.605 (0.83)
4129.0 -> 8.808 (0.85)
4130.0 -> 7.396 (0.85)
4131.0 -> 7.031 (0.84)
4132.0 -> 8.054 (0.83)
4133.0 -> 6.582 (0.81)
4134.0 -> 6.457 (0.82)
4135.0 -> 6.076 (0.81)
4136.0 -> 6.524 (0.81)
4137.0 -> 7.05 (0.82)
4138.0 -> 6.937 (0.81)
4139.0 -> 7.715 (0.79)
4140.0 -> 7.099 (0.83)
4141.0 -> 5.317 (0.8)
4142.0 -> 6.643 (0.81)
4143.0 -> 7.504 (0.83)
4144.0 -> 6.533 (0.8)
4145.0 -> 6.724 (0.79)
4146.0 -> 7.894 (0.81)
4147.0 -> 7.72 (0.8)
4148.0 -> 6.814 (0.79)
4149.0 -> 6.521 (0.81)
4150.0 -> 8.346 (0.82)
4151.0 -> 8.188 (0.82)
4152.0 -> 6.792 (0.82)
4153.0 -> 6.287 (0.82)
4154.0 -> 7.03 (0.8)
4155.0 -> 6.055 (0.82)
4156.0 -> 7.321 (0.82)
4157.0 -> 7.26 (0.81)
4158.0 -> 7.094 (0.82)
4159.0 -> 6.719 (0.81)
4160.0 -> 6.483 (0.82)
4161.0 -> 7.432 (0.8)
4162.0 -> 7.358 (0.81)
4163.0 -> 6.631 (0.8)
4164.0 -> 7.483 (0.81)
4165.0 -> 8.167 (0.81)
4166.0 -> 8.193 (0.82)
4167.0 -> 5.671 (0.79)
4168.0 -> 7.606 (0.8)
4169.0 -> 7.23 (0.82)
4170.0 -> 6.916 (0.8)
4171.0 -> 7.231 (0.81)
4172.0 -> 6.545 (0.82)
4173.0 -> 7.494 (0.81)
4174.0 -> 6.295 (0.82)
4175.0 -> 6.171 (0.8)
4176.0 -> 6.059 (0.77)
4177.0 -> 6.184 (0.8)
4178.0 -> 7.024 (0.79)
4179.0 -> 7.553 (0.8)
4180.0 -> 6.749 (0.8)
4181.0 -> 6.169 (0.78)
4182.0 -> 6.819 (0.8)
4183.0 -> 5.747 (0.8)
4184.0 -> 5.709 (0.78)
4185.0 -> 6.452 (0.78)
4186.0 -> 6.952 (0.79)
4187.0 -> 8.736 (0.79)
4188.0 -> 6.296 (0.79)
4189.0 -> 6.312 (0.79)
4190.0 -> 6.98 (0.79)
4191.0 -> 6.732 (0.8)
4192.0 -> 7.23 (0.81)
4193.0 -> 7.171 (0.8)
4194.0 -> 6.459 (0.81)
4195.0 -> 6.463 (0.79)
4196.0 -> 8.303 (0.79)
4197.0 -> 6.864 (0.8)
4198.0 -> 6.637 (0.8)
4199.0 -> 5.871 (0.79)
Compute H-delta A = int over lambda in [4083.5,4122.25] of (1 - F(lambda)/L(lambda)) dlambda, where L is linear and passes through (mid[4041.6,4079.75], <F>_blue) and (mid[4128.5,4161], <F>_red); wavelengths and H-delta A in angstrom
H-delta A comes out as 3.3 angstrom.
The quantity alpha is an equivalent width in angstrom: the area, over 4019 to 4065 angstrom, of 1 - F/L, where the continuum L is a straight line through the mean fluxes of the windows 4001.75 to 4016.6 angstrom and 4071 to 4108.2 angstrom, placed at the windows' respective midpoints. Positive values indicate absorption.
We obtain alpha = -4.5 angstrom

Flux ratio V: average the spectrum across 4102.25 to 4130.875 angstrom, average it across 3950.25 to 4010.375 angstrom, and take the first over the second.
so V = 1.23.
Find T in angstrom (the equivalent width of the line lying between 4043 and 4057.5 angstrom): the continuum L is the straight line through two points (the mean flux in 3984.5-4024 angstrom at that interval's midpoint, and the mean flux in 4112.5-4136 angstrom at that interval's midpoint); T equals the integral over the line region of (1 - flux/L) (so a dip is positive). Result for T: -1.0 angstrom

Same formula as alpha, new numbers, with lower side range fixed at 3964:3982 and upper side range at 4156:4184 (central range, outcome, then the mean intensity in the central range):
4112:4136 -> -3.8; 7.3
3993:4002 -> -3.8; 6.69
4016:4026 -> -4.5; 7.28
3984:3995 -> -3.2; 5.96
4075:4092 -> -3.3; 6.93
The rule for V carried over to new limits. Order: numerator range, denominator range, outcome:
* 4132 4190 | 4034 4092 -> 0.96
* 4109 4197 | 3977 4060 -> 1.02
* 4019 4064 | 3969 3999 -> 1.31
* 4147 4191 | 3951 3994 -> 1.34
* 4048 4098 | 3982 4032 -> 1.06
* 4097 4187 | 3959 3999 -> 1.32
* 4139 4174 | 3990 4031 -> 1.04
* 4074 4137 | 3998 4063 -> 0.95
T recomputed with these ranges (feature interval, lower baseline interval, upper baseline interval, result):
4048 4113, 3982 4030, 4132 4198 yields -0.6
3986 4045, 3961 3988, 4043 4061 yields -4.6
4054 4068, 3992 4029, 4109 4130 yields -1.2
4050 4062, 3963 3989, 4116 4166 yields -3.4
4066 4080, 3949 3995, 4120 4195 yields -2.1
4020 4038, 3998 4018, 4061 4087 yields -0.3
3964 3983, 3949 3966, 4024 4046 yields 3.9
